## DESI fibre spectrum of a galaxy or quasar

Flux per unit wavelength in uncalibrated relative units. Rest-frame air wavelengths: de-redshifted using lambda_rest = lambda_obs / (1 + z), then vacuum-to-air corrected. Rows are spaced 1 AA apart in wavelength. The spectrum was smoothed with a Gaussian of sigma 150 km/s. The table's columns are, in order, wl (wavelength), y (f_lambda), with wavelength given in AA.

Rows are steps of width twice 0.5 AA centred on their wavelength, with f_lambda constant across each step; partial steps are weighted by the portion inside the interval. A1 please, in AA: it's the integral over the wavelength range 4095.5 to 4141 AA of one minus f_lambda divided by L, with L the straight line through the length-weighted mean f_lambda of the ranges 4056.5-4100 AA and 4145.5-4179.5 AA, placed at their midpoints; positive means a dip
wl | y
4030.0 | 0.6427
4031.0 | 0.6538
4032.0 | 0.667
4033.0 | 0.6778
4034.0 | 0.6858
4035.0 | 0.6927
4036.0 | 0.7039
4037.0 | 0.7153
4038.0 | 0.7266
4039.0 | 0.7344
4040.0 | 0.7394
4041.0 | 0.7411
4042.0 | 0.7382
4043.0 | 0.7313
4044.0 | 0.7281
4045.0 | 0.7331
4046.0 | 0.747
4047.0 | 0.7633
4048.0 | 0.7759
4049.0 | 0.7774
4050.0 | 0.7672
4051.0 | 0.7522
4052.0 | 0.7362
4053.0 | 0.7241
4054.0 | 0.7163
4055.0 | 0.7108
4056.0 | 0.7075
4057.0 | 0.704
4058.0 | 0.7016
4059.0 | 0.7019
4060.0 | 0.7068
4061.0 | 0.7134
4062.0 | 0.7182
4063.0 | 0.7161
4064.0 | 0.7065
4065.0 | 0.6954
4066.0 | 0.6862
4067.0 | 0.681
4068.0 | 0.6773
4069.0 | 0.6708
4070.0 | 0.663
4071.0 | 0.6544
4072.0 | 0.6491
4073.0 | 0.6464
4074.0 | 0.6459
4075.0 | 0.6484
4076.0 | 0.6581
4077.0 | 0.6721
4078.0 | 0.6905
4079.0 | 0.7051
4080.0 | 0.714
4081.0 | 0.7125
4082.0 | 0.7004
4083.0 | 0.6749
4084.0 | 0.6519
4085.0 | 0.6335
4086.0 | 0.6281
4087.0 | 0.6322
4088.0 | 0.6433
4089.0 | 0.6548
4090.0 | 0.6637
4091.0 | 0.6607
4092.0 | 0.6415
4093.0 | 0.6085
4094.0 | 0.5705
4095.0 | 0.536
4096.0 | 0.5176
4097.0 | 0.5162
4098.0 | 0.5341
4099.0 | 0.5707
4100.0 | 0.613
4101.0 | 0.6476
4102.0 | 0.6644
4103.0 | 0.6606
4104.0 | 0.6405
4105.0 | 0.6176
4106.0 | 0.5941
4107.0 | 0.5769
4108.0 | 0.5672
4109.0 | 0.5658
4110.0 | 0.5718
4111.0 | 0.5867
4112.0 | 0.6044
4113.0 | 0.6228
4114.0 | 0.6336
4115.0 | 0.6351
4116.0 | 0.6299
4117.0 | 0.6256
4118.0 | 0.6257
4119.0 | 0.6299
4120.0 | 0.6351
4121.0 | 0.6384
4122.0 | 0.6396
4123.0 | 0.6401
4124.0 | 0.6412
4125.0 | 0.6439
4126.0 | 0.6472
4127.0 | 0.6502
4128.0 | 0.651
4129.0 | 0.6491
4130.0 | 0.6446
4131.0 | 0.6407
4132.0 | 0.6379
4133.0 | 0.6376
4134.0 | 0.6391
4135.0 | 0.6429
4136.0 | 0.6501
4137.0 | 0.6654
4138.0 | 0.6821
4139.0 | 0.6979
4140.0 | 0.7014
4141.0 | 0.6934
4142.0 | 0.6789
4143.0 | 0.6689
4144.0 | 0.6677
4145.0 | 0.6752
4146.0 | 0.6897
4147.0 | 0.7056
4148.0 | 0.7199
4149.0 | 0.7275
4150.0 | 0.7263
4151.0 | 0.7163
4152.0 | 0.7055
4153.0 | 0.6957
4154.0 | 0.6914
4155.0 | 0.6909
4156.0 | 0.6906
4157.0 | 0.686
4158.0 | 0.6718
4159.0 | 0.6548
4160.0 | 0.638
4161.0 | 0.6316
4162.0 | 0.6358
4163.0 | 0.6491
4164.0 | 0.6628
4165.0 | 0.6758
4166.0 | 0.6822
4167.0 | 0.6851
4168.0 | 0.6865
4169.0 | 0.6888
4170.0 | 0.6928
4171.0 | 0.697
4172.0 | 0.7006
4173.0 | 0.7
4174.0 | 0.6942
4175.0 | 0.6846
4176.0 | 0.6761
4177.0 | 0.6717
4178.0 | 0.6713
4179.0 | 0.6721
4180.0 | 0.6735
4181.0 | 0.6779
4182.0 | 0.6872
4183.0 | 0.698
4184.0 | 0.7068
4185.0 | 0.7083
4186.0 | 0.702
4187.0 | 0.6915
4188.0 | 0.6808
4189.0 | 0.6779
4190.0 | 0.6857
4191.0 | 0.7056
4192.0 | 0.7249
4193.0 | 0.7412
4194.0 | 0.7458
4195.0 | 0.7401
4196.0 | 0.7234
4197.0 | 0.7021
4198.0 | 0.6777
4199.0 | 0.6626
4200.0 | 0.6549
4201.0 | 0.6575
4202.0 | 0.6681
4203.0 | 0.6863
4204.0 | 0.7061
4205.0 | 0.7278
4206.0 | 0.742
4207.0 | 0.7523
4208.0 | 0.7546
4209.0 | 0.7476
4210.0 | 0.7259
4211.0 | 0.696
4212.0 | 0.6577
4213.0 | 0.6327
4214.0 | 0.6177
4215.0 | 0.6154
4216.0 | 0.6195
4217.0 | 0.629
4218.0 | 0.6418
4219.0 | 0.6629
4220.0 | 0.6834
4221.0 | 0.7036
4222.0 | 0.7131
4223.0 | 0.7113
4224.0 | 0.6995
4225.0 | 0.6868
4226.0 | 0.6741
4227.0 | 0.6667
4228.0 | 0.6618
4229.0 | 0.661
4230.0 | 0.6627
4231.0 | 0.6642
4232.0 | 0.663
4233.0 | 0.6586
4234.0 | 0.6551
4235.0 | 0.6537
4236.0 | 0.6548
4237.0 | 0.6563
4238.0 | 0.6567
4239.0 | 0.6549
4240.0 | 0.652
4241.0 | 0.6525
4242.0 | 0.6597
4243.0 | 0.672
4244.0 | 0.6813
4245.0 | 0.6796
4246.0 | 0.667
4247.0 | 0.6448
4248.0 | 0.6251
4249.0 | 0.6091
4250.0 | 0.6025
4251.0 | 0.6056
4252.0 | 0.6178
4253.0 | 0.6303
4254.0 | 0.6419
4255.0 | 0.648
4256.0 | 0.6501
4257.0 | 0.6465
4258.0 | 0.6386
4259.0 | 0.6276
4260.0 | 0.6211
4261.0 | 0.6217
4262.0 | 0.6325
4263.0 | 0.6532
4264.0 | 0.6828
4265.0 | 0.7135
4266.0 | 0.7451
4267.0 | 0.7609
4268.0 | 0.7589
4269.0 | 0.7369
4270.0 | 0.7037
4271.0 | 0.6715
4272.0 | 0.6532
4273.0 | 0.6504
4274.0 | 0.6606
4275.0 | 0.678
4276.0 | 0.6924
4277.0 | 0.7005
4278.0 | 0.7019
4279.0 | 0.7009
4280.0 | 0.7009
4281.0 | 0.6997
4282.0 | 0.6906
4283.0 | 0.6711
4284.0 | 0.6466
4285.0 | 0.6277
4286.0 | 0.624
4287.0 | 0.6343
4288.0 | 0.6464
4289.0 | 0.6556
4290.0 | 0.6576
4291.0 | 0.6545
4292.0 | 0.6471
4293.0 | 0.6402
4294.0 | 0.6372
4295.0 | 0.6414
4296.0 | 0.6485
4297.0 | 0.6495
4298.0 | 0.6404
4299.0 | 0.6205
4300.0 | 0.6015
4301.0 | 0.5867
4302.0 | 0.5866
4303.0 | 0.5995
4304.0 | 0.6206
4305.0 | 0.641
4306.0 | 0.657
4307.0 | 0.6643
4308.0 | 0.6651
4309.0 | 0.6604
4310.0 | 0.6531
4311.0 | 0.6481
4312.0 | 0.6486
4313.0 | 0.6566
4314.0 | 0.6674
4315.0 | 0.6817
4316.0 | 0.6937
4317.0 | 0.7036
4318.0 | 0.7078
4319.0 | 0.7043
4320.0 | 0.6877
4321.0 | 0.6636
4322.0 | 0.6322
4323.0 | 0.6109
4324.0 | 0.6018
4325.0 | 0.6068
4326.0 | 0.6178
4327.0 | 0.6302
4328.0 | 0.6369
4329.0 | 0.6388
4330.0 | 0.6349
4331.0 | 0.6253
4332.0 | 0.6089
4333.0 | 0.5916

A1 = 2.9 AA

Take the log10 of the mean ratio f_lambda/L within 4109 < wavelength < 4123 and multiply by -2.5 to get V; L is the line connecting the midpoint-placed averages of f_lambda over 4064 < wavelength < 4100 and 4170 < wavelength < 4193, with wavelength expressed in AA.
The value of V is 0.07 mag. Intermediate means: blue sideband 0.644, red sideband 0.692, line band 0.62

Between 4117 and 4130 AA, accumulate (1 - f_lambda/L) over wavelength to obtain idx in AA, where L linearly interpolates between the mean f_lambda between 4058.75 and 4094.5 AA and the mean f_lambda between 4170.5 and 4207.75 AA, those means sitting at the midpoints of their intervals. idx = 0.77 AA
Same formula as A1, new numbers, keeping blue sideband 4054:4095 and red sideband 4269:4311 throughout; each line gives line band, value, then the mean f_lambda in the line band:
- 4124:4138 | 0.4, 0.647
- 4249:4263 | 0.6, 0.63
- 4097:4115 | 1.8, 0.603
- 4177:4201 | -1.2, 0.695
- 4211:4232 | -0.1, 0.664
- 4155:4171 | -0.1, 0.67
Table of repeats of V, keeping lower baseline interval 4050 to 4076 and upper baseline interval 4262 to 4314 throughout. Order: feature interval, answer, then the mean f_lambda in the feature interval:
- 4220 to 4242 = 0.00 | 0.67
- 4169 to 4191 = -0.02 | 0.689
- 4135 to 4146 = 0.01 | 0.677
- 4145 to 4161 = -0.02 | 0.691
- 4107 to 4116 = 0.15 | 0.599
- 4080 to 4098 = 0.11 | 0.626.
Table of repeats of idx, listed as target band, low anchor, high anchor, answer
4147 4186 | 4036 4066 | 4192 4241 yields 0.5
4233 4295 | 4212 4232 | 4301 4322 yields 0.0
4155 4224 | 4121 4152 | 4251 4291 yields -1.8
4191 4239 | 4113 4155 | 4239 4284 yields -1.2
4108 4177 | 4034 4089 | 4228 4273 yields 2.2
